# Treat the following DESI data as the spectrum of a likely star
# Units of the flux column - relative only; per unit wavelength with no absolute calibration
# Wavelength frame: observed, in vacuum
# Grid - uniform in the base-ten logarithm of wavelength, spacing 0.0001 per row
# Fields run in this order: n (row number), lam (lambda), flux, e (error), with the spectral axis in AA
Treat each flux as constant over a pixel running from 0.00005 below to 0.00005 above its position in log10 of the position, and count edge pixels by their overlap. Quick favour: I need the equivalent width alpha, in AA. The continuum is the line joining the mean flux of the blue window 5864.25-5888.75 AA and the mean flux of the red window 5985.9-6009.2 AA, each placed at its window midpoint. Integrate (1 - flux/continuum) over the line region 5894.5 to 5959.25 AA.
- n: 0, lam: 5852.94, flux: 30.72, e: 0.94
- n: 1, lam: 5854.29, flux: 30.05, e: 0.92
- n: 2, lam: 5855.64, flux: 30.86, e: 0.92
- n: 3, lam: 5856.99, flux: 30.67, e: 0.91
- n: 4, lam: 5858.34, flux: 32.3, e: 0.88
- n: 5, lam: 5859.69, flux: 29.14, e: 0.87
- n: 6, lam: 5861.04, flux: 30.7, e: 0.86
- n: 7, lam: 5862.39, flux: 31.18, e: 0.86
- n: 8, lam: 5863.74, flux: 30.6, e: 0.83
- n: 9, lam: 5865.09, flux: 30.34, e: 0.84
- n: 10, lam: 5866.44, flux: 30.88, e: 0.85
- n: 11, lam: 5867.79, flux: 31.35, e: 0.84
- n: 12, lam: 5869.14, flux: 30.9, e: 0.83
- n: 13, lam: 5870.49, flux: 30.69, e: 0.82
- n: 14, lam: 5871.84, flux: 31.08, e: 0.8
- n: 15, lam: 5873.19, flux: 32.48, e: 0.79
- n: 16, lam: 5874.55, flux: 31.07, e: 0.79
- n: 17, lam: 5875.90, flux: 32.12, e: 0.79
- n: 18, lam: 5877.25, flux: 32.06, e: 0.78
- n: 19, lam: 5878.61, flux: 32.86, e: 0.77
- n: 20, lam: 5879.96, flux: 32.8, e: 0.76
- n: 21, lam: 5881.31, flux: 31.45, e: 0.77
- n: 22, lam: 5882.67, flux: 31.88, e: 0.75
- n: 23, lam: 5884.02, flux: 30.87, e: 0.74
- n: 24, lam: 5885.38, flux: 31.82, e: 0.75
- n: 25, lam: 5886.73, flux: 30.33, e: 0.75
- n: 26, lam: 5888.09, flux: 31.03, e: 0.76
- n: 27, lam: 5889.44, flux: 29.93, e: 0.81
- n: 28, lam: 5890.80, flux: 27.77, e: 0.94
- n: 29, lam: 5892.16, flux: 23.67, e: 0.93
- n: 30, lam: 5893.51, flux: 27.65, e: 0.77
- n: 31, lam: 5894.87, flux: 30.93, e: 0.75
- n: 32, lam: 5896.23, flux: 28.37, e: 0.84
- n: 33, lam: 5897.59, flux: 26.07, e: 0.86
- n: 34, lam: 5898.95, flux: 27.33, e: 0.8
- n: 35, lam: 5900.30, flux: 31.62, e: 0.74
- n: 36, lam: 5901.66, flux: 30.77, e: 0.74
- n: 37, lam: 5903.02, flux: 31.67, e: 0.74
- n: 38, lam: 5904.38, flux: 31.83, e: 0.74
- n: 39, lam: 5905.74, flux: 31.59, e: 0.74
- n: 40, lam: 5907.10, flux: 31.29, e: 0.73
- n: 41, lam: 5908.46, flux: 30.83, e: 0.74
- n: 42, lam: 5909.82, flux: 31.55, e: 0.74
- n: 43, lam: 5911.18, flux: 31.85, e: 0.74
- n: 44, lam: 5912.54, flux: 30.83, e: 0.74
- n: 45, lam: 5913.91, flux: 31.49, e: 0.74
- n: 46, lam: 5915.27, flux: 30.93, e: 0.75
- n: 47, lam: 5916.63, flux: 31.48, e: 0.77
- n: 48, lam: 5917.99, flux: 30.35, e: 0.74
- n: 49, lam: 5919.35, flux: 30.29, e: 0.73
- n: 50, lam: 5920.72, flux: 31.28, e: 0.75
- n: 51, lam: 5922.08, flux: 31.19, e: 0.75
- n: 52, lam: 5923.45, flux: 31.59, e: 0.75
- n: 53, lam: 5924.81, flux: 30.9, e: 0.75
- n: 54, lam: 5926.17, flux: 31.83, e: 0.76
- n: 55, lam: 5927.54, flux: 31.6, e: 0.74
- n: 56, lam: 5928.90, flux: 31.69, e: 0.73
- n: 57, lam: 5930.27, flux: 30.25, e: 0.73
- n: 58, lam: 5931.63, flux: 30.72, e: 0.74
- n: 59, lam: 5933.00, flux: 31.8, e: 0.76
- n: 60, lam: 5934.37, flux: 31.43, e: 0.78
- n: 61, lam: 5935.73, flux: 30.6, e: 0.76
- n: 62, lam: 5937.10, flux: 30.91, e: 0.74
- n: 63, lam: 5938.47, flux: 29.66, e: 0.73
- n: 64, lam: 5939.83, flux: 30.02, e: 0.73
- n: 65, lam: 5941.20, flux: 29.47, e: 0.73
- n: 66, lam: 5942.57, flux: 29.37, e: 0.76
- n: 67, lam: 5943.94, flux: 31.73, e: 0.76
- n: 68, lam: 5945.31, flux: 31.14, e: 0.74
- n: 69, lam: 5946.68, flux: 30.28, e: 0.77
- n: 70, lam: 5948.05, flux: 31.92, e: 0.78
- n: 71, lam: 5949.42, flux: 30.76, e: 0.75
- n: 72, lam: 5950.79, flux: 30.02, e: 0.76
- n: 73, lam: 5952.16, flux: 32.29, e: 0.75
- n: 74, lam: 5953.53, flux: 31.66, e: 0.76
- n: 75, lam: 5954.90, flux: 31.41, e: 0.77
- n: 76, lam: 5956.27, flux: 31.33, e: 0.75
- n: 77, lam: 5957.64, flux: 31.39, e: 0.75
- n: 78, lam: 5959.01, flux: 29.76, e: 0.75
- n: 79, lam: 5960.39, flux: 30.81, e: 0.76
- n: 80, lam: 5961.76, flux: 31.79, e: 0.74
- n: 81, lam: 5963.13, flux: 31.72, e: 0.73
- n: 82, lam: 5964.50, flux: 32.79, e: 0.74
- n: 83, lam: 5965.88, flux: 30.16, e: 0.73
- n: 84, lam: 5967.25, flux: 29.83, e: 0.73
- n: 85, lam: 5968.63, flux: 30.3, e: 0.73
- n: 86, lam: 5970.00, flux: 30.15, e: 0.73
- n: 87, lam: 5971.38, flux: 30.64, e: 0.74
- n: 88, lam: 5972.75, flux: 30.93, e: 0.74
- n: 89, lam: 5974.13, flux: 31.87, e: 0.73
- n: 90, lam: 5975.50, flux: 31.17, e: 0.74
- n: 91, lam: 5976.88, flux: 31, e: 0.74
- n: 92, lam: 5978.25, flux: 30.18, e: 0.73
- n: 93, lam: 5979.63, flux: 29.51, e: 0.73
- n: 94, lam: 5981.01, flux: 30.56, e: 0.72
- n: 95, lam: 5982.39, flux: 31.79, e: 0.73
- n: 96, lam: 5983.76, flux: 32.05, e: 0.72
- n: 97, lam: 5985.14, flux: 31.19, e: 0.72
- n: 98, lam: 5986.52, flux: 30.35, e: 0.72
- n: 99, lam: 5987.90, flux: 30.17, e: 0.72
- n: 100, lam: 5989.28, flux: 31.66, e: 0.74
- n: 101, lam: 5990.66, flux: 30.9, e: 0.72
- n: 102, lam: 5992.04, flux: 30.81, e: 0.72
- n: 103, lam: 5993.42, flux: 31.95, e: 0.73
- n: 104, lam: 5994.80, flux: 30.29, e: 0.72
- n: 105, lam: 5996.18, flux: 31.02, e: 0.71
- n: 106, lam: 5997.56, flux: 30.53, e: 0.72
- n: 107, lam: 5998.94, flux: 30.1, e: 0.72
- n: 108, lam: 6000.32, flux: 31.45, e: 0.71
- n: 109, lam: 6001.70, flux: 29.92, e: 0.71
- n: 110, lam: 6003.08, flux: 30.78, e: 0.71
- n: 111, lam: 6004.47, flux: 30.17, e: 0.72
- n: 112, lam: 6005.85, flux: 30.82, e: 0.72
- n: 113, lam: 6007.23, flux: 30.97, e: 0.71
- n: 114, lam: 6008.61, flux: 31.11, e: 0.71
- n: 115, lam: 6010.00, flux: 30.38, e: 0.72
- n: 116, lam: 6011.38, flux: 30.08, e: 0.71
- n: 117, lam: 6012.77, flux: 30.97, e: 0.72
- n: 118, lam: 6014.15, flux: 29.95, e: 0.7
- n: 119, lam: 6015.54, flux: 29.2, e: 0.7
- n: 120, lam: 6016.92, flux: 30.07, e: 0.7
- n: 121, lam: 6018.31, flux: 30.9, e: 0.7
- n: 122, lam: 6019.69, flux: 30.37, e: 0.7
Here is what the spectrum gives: 0.7 AA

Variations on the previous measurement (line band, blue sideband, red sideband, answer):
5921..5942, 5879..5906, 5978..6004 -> -0.42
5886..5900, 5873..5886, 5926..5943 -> 1.42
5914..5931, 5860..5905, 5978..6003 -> -0.29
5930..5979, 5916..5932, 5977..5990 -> 0.15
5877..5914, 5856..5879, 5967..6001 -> 0.82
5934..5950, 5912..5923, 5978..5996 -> 0.18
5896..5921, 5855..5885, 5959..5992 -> 0.41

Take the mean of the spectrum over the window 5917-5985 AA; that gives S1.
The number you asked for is 30.9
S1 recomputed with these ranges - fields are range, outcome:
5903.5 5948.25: 31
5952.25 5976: 31.1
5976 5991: 30.8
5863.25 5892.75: 30.8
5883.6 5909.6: 29.8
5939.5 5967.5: 31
